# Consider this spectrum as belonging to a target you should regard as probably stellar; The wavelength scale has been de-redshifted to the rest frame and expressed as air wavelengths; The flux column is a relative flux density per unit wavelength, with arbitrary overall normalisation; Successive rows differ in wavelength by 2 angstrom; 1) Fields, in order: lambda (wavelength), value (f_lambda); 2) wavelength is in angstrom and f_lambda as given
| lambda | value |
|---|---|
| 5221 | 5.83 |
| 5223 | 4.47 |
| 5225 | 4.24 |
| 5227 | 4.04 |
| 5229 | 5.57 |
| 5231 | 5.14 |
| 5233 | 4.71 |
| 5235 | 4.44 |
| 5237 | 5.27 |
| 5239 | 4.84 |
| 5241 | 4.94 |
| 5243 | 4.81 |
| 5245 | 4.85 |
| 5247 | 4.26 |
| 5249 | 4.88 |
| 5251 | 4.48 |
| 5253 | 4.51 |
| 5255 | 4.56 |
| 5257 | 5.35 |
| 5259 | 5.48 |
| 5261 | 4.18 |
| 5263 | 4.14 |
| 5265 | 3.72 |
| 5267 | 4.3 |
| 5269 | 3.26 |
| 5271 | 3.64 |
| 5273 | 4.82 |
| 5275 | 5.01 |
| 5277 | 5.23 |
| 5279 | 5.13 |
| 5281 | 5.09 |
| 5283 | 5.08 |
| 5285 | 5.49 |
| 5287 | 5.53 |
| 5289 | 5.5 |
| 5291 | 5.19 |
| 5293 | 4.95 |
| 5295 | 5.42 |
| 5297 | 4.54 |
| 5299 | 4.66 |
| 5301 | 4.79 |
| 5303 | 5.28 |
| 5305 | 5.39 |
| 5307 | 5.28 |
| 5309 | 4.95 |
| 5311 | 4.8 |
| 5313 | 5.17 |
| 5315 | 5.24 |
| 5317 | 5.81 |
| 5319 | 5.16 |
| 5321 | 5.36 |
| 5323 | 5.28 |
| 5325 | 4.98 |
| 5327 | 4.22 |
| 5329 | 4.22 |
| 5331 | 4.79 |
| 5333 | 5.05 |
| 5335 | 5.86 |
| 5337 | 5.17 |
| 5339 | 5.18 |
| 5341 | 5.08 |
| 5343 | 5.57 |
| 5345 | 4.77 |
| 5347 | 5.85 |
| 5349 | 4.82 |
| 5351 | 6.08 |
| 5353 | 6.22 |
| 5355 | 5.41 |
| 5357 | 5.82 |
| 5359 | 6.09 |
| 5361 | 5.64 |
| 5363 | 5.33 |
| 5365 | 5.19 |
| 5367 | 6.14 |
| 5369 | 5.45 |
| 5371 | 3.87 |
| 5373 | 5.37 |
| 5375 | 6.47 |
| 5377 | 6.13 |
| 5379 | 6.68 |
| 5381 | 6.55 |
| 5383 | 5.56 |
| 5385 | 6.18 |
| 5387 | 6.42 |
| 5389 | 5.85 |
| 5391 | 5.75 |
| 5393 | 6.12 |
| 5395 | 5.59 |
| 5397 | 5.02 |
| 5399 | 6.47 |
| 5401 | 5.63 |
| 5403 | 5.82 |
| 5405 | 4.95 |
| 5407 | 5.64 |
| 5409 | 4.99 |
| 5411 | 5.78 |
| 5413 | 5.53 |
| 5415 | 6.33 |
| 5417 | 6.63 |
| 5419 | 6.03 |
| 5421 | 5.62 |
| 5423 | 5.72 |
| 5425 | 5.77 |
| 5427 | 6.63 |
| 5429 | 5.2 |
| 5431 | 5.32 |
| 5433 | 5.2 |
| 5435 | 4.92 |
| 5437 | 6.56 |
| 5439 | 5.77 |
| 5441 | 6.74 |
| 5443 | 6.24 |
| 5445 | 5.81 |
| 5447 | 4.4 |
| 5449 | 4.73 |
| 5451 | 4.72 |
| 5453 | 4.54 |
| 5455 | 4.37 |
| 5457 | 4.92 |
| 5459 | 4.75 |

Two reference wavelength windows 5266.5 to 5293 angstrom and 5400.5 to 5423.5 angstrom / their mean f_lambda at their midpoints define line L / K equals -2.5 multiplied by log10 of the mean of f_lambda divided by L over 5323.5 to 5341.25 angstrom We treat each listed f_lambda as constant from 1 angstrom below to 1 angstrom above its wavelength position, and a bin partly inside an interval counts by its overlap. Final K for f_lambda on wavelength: 0.06 mag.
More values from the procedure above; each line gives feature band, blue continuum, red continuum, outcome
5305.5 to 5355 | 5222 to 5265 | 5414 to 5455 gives -0.020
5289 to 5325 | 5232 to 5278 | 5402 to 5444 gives -0.038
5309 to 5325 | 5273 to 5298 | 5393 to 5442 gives 0.017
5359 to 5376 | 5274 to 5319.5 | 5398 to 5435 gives 0.003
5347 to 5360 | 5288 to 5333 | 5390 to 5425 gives -0.077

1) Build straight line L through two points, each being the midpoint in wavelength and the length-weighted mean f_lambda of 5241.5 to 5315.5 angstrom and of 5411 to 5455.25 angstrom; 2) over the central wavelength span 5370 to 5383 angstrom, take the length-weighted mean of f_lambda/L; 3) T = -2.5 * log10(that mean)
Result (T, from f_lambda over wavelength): -0.10 mag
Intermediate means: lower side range 4.83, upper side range 5.61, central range 5.82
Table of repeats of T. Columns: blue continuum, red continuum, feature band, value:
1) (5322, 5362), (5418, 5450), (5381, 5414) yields -0.041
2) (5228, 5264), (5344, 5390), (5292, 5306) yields 0.044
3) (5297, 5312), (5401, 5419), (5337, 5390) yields -0.053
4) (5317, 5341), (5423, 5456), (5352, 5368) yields -0.112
